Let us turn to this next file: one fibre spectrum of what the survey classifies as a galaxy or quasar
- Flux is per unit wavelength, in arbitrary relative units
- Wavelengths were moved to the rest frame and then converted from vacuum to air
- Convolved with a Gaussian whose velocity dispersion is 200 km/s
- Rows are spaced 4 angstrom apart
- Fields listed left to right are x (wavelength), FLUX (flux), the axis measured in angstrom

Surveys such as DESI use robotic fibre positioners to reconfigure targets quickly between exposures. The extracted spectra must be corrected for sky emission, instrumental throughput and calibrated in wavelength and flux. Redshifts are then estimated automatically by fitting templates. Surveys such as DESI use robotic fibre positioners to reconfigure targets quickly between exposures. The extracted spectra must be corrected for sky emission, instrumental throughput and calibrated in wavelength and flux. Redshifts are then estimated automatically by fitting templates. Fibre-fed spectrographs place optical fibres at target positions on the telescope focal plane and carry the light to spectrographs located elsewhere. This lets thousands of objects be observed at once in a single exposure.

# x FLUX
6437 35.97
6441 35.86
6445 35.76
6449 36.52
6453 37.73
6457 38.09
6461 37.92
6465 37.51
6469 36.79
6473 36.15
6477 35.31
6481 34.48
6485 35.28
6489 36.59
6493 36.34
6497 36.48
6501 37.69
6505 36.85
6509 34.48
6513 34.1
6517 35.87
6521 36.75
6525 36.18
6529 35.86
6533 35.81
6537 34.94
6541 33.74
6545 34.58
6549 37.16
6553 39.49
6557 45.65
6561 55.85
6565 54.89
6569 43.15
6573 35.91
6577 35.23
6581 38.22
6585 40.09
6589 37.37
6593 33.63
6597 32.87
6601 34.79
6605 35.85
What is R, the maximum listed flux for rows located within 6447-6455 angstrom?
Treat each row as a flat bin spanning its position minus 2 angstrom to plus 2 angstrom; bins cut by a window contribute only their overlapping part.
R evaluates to 37.73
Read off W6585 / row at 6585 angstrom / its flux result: 40.09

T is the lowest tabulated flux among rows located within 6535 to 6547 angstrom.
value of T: 33.74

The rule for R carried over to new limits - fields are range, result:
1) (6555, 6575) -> 55.85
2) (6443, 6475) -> 38.09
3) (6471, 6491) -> 36.59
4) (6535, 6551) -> 37.16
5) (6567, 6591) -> 43.15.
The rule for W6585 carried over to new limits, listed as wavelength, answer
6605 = 35.85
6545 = 34.58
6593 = 33.63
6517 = 35.87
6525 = 36.18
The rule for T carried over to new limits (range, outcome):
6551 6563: 39.49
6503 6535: 34.1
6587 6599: 32.87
